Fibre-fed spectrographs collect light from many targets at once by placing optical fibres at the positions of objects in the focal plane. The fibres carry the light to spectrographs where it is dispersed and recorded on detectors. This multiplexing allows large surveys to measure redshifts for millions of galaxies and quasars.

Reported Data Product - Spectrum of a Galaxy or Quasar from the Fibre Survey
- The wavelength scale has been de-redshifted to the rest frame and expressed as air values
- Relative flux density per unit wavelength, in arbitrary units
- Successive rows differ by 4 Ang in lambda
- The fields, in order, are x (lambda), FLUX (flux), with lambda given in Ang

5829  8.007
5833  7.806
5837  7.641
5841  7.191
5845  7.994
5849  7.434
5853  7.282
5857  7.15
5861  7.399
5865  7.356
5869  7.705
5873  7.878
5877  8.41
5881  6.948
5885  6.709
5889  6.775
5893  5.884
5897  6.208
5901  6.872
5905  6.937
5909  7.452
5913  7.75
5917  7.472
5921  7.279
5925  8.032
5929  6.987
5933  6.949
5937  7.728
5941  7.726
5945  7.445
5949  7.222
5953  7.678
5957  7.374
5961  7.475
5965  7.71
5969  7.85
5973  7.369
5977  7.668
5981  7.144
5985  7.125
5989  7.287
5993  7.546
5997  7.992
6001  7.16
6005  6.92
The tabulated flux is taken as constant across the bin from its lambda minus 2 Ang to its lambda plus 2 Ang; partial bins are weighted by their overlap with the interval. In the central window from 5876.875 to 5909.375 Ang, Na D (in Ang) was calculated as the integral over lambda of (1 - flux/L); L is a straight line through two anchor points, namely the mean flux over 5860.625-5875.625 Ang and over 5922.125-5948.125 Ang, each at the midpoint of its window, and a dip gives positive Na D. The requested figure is 3.3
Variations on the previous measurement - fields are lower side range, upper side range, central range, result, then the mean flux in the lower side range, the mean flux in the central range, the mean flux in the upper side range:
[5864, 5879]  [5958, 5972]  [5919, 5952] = 1.2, 7.87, 7.43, 7.63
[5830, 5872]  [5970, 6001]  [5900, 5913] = 0.5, 7.52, 7.21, 7.44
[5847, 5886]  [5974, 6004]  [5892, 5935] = 1.9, 7.45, 7.1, 7.4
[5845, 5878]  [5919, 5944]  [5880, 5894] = 1.7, 7.58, 6.6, 7.45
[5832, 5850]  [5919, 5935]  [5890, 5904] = 1.9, 7.61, 6.4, 7.31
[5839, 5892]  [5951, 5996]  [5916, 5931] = 0.0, 7.37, 7.44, 7.49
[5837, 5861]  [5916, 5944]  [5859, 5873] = -0.2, 7.43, 7.54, 7.45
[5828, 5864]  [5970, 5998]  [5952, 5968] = -0.2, 7.53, 7.57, 7.44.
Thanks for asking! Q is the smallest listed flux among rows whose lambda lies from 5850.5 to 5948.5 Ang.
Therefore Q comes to 5.884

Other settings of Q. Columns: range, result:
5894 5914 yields 6.208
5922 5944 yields 6.949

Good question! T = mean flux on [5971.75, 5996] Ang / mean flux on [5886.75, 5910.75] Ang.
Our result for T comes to 1.1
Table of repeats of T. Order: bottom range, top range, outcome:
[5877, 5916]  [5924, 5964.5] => 1.08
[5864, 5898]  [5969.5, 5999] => 1.05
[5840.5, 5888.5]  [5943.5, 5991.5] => 1.00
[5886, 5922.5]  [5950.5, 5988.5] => 1.08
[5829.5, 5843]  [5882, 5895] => 0.85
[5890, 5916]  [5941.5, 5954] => 1.09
